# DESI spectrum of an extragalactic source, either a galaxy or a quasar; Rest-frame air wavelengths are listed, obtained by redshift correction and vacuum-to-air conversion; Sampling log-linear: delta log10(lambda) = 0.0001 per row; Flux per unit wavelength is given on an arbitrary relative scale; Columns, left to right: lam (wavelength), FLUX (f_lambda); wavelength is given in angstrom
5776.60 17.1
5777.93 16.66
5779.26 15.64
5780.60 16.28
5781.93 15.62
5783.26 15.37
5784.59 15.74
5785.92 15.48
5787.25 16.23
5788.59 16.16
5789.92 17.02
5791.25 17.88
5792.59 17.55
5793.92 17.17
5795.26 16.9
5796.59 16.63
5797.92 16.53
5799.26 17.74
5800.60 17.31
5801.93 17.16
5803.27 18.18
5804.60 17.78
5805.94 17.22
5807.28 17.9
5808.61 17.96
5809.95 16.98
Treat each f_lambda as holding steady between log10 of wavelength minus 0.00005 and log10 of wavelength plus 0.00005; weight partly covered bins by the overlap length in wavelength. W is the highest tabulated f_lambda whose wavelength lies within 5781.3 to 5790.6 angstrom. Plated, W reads 17.02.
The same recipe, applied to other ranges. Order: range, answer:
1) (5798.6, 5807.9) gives 18.18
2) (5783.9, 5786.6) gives 15.74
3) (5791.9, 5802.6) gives 17.74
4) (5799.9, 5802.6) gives 17.31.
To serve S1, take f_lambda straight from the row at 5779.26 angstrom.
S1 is 15.64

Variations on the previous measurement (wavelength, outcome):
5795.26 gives 16.9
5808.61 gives 17.96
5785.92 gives 15.48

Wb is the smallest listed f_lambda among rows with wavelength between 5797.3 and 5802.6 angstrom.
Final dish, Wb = 16.53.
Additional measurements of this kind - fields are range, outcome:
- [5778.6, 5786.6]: 15.37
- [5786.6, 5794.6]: 16.16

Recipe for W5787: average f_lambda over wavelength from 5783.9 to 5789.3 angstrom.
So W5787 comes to 15.9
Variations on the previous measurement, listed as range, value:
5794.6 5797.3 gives 16.8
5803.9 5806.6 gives 17.5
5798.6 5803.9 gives 17.6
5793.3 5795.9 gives 17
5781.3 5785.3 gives 15.6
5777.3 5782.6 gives 16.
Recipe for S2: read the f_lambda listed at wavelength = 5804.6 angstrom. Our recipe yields 17.78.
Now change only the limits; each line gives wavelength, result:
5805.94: 17.22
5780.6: 16.28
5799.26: 17.74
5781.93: 15.62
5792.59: 17.55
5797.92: 16.53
